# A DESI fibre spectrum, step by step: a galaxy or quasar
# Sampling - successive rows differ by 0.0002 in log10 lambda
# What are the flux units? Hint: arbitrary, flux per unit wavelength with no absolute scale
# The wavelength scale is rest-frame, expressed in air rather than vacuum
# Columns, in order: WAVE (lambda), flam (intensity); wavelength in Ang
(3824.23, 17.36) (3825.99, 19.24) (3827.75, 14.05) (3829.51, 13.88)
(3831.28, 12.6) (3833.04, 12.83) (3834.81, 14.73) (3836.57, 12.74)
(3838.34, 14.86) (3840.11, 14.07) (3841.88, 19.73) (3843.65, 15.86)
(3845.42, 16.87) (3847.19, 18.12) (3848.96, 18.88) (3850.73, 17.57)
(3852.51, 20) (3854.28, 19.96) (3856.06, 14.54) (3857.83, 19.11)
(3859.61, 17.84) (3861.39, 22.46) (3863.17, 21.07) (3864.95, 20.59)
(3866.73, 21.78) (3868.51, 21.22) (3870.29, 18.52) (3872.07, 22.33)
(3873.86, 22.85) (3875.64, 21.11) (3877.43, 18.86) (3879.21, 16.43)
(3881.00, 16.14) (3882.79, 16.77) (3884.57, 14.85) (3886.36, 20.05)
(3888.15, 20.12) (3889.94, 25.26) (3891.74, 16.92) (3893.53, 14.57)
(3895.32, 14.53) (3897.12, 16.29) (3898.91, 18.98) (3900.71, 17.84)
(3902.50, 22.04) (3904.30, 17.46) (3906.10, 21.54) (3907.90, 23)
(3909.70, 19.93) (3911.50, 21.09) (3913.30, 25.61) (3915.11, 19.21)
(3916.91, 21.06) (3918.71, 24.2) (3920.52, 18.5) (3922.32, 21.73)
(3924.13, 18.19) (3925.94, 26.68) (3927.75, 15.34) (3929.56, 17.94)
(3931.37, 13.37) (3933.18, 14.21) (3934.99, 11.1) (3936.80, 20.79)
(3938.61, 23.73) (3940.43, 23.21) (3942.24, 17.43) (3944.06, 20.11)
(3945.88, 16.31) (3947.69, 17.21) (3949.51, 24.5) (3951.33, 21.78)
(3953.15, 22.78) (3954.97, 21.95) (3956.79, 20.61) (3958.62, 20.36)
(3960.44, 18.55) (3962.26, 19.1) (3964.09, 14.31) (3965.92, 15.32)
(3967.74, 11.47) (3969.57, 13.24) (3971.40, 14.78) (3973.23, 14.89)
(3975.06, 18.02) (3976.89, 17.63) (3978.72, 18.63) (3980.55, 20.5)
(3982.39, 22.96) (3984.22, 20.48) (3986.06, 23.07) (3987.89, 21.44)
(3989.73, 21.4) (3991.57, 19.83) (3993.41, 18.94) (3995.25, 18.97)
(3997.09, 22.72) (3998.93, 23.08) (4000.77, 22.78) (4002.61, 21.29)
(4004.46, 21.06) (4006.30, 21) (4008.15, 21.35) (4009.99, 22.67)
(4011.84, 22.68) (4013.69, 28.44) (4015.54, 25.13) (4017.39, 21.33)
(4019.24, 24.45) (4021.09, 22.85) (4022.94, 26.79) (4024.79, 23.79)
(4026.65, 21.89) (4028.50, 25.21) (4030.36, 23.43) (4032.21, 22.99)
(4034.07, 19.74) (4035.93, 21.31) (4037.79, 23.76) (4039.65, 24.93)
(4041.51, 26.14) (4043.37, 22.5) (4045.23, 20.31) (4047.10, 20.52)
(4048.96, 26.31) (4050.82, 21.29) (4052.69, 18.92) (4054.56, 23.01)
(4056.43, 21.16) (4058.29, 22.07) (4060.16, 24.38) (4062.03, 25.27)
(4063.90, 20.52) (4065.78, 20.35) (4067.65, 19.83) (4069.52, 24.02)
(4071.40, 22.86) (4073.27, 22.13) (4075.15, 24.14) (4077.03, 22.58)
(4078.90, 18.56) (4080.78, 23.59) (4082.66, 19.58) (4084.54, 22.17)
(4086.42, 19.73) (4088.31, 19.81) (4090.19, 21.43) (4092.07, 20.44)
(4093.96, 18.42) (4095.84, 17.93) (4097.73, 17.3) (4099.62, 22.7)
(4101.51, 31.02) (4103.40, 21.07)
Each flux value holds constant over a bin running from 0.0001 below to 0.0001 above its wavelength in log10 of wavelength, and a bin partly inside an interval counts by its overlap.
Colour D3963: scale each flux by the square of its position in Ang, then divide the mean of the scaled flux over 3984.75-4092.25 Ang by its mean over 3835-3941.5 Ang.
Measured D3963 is 1.27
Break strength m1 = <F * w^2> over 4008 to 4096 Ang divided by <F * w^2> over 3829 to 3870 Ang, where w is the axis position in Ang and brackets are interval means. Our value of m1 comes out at 1.42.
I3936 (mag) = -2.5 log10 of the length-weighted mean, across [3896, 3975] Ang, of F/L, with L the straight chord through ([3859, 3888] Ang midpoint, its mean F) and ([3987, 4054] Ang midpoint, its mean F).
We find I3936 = 0.10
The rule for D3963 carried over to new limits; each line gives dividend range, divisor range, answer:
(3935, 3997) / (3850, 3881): 1.02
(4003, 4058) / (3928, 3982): 1.32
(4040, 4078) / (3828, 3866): 1.47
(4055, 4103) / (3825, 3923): 1.29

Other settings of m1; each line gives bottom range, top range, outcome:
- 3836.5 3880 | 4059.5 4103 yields 1.29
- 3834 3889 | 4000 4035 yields 1.36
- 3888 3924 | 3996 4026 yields 1.22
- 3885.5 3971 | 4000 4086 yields 1.25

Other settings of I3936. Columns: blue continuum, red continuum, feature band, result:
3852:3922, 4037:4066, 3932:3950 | 0.109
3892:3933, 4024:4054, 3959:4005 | 0.121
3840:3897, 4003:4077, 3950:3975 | 0.180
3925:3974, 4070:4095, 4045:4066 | -0.077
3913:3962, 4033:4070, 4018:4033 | -0.103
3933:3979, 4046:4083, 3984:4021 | -0.117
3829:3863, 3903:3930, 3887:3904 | 0.064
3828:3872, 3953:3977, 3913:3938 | -0.104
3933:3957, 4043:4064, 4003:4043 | -0.085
